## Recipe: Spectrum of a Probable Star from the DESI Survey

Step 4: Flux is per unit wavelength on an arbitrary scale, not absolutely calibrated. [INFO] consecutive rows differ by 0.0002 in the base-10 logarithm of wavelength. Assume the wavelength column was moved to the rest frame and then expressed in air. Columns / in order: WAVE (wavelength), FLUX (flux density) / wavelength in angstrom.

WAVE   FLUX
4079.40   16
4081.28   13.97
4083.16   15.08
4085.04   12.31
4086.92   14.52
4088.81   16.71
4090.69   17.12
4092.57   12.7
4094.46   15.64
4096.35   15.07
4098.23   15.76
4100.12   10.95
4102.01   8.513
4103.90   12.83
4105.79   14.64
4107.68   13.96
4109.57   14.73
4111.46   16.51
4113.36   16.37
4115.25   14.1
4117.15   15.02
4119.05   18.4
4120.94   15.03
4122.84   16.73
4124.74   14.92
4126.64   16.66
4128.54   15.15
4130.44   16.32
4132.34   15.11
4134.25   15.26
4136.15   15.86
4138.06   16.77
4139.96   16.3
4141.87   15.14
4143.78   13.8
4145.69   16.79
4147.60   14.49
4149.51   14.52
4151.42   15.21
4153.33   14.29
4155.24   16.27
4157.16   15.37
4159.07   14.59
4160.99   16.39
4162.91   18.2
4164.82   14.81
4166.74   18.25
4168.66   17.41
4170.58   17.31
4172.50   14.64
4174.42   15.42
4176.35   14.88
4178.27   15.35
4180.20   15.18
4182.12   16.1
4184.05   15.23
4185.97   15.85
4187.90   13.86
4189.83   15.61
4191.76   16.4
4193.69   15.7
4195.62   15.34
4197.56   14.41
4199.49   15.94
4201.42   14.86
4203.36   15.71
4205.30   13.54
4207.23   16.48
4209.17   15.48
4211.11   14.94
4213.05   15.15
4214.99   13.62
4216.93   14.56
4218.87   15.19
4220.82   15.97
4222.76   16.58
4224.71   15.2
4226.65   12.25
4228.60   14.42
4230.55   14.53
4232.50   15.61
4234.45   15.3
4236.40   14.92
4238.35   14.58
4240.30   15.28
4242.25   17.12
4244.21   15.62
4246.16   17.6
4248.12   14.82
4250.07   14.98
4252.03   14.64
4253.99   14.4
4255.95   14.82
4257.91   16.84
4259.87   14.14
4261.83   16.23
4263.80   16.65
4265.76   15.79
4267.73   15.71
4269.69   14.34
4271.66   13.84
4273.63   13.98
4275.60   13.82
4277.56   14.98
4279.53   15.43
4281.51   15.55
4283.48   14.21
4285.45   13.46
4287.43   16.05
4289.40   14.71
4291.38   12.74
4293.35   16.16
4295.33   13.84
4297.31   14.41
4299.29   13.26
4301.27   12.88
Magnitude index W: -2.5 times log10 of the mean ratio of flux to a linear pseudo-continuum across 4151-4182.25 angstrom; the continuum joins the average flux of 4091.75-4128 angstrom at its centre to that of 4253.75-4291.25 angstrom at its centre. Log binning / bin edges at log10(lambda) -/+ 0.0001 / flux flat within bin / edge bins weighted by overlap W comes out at -0.078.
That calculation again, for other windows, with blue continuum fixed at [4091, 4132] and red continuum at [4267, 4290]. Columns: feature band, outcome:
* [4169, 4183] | -0.06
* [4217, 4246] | -0.04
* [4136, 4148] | -0.06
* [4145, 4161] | -0.03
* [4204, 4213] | -0.03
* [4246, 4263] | -0.04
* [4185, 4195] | -0.05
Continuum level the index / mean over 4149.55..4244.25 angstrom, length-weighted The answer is 15.4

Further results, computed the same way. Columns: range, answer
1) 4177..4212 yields 15.3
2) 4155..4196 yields 15.8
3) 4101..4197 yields 15.4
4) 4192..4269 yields 15.3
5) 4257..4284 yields 15.1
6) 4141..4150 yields 15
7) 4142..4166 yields 15.4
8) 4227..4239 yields 14.8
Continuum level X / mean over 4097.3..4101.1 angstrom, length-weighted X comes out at 13.3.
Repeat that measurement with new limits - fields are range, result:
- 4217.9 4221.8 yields 15.6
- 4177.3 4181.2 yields 15.3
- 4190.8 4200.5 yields 15.6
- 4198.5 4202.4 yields 15.4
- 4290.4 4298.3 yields 14.3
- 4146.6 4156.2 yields 15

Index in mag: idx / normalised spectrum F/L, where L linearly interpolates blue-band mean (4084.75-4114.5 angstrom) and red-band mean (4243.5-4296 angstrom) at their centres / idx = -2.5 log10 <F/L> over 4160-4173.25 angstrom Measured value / -0.15 mag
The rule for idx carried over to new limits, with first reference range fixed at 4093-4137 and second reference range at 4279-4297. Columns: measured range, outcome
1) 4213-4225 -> -0.031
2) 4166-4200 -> -0.063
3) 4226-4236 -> 0.017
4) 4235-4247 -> -0.078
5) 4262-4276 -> -0.023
